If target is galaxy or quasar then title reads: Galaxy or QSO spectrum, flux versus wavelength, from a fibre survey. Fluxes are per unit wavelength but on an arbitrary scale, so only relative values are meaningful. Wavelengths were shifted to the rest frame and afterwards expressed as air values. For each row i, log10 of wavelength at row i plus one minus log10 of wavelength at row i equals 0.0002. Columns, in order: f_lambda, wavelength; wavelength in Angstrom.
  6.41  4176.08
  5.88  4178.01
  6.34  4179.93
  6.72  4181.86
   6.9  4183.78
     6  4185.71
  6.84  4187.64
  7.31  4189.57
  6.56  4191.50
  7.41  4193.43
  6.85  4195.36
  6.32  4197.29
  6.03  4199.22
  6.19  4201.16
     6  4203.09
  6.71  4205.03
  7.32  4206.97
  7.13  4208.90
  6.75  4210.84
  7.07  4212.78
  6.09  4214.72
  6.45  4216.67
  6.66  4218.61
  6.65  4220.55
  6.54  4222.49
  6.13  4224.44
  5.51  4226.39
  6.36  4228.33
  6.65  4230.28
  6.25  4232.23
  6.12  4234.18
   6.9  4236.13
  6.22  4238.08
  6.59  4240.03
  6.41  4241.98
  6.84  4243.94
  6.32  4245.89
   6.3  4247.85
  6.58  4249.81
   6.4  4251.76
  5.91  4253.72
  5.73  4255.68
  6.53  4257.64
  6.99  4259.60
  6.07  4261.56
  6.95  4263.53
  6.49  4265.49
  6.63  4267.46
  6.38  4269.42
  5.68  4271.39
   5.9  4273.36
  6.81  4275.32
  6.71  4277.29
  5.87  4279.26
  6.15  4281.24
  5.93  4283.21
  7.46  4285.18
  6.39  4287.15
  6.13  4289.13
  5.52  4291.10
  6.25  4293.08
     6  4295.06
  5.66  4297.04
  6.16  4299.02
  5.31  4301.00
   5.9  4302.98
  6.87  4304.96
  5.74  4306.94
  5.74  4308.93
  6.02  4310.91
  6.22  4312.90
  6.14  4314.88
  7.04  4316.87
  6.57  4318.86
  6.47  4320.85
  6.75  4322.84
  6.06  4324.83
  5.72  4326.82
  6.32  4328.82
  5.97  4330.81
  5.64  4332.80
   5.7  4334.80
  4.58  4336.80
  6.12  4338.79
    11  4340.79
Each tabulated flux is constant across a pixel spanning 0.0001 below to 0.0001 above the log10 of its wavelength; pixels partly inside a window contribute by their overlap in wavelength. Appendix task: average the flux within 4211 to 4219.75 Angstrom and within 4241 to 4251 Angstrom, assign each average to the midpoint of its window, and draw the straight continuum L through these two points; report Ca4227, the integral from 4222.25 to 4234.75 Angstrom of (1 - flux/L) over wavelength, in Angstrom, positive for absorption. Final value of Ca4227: 0.6 Angstrom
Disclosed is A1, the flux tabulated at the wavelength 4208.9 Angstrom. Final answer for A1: 7.13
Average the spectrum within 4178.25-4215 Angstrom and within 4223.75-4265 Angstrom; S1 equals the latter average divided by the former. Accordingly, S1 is 0.96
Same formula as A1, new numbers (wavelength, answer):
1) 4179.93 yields 6.34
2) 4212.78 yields 7.07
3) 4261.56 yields 6.07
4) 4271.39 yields 5.68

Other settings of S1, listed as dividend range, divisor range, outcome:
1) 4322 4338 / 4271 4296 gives 0.94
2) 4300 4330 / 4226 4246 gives 0.97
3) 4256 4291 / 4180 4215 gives 0.96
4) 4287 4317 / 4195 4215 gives 0.91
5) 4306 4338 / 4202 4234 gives 0.93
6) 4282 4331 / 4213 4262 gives 0.97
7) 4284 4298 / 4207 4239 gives 0.95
